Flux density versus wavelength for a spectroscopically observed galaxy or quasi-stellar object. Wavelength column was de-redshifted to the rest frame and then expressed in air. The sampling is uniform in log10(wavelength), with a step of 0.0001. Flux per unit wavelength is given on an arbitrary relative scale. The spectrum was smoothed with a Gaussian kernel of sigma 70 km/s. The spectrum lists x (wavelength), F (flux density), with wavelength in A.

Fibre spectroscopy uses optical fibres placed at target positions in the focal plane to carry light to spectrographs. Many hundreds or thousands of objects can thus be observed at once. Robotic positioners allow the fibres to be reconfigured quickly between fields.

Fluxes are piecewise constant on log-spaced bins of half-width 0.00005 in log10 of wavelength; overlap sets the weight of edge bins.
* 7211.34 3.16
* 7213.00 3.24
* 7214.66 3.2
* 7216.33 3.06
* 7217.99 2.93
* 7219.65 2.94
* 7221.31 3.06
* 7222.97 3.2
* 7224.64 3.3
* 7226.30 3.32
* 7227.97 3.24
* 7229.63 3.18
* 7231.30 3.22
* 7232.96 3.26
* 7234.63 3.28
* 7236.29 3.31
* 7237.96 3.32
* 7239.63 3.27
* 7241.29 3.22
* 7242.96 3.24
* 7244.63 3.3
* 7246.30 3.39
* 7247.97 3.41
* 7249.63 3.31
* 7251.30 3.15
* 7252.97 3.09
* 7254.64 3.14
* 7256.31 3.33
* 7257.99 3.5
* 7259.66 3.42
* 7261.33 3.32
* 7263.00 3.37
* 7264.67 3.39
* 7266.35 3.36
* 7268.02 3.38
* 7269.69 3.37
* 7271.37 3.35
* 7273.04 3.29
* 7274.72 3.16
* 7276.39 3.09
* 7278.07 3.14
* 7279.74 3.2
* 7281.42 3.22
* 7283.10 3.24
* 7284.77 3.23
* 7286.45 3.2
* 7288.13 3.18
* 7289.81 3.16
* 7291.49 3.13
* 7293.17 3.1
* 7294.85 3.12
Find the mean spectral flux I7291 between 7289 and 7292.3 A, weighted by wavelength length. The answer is 3.14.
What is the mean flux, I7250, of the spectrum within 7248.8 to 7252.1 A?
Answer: 3.23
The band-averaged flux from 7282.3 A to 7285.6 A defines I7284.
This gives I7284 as 3.24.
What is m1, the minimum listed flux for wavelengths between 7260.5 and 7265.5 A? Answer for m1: 3.32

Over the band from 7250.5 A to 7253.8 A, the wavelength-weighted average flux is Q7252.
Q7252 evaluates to 3.12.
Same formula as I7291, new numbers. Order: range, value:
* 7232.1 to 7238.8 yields 3.29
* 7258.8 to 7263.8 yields 3.37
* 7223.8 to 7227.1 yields 3.31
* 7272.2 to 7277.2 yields 3.18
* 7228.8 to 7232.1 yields 3.2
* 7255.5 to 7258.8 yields 3.41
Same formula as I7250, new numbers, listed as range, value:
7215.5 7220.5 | 2.98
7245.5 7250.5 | 3.37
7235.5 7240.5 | 3.3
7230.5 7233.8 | 3.24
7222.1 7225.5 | 3.25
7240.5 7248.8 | 3.31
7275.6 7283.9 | 3.18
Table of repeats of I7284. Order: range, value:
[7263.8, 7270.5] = 3.38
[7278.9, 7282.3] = 3.21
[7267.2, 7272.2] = 3.37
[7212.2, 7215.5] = 3.21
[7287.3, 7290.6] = 3.17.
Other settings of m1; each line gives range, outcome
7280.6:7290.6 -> 3.16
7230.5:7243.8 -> 3.22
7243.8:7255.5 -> 3.09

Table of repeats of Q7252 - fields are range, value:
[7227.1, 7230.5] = 3.2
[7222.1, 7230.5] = 3.24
